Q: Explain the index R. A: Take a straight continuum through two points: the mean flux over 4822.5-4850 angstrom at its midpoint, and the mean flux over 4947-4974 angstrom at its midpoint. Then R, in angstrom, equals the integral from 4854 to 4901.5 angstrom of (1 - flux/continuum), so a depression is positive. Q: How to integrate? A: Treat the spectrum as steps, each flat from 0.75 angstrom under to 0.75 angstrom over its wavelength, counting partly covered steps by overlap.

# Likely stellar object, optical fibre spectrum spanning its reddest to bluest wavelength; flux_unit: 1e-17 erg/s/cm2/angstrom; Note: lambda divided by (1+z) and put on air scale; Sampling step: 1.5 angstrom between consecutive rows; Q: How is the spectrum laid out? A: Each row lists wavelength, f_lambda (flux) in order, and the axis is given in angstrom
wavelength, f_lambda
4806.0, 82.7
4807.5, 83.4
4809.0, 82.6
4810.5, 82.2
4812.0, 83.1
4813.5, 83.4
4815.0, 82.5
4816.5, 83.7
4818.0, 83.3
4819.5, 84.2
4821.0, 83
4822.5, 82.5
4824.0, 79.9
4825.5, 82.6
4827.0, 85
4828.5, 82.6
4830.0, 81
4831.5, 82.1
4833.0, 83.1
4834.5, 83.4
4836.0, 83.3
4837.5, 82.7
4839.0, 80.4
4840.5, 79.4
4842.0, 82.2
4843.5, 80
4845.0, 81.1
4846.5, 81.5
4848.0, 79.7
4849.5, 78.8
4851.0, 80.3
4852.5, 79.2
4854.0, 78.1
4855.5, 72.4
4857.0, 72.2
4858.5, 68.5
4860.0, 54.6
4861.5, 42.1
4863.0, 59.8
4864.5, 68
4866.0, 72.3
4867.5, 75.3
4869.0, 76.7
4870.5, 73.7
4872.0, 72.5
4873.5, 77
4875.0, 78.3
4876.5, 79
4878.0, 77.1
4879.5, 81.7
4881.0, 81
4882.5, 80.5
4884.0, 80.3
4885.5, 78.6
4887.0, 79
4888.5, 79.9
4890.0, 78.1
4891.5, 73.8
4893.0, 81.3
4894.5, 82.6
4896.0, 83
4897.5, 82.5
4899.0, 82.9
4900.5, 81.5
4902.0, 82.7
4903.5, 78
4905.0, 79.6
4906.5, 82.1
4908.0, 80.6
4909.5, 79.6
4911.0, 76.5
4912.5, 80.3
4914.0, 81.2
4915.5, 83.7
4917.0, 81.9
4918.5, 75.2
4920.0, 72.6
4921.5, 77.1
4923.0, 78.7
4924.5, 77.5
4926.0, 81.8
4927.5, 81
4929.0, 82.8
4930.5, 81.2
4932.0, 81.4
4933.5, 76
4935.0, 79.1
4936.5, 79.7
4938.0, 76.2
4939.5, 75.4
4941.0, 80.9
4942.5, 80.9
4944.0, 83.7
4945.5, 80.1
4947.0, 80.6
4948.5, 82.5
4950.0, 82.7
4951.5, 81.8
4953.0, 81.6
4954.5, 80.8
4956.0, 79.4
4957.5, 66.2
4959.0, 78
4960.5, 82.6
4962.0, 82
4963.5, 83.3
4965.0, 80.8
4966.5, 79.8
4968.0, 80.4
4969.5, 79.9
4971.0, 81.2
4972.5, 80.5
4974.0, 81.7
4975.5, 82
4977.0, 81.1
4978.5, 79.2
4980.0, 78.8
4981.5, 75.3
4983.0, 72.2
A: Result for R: 3.5 angstrom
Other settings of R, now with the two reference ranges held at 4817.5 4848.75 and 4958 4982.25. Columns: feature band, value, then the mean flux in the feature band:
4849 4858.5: 0.66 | 76.1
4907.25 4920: 0.24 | 79.4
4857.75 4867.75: 2.37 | 62.3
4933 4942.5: 0.30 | 78.2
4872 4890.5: 0.56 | 79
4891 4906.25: 0.05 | 80.9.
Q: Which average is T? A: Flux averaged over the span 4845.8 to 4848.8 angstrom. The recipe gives 80.6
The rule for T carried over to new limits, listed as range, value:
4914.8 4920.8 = 78.3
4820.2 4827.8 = 82.6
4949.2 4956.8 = 81.2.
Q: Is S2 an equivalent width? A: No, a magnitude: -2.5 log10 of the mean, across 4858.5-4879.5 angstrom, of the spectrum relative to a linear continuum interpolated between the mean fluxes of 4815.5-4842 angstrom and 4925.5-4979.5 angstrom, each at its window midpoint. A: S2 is 0.17 mag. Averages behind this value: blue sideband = 82.5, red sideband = 80.2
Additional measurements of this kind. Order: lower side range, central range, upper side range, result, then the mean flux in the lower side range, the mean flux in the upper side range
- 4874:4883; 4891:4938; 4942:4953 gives 0.01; 79.5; 81.8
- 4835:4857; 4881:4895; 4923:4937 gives 0.01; 79.7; 80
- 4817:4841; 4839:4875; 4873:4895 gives 0.10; 82.5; 79.2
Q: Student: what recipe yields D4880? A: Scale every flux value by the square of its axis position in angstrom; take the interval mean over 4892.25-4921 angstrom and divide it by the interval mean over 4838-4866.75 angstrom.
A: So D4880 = 1.12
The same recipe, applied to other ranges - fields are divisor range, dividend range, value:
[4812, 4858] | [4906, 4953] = 1.02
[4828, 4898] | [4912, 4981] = 1.07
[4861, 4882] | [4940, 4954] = 1.15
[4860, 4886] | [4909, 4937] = 1.11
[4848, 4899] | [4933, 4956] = 1.10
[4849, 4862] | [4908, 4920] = 1.16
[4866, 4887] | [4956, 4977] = 1.07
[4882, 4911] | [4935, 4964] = 1.02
